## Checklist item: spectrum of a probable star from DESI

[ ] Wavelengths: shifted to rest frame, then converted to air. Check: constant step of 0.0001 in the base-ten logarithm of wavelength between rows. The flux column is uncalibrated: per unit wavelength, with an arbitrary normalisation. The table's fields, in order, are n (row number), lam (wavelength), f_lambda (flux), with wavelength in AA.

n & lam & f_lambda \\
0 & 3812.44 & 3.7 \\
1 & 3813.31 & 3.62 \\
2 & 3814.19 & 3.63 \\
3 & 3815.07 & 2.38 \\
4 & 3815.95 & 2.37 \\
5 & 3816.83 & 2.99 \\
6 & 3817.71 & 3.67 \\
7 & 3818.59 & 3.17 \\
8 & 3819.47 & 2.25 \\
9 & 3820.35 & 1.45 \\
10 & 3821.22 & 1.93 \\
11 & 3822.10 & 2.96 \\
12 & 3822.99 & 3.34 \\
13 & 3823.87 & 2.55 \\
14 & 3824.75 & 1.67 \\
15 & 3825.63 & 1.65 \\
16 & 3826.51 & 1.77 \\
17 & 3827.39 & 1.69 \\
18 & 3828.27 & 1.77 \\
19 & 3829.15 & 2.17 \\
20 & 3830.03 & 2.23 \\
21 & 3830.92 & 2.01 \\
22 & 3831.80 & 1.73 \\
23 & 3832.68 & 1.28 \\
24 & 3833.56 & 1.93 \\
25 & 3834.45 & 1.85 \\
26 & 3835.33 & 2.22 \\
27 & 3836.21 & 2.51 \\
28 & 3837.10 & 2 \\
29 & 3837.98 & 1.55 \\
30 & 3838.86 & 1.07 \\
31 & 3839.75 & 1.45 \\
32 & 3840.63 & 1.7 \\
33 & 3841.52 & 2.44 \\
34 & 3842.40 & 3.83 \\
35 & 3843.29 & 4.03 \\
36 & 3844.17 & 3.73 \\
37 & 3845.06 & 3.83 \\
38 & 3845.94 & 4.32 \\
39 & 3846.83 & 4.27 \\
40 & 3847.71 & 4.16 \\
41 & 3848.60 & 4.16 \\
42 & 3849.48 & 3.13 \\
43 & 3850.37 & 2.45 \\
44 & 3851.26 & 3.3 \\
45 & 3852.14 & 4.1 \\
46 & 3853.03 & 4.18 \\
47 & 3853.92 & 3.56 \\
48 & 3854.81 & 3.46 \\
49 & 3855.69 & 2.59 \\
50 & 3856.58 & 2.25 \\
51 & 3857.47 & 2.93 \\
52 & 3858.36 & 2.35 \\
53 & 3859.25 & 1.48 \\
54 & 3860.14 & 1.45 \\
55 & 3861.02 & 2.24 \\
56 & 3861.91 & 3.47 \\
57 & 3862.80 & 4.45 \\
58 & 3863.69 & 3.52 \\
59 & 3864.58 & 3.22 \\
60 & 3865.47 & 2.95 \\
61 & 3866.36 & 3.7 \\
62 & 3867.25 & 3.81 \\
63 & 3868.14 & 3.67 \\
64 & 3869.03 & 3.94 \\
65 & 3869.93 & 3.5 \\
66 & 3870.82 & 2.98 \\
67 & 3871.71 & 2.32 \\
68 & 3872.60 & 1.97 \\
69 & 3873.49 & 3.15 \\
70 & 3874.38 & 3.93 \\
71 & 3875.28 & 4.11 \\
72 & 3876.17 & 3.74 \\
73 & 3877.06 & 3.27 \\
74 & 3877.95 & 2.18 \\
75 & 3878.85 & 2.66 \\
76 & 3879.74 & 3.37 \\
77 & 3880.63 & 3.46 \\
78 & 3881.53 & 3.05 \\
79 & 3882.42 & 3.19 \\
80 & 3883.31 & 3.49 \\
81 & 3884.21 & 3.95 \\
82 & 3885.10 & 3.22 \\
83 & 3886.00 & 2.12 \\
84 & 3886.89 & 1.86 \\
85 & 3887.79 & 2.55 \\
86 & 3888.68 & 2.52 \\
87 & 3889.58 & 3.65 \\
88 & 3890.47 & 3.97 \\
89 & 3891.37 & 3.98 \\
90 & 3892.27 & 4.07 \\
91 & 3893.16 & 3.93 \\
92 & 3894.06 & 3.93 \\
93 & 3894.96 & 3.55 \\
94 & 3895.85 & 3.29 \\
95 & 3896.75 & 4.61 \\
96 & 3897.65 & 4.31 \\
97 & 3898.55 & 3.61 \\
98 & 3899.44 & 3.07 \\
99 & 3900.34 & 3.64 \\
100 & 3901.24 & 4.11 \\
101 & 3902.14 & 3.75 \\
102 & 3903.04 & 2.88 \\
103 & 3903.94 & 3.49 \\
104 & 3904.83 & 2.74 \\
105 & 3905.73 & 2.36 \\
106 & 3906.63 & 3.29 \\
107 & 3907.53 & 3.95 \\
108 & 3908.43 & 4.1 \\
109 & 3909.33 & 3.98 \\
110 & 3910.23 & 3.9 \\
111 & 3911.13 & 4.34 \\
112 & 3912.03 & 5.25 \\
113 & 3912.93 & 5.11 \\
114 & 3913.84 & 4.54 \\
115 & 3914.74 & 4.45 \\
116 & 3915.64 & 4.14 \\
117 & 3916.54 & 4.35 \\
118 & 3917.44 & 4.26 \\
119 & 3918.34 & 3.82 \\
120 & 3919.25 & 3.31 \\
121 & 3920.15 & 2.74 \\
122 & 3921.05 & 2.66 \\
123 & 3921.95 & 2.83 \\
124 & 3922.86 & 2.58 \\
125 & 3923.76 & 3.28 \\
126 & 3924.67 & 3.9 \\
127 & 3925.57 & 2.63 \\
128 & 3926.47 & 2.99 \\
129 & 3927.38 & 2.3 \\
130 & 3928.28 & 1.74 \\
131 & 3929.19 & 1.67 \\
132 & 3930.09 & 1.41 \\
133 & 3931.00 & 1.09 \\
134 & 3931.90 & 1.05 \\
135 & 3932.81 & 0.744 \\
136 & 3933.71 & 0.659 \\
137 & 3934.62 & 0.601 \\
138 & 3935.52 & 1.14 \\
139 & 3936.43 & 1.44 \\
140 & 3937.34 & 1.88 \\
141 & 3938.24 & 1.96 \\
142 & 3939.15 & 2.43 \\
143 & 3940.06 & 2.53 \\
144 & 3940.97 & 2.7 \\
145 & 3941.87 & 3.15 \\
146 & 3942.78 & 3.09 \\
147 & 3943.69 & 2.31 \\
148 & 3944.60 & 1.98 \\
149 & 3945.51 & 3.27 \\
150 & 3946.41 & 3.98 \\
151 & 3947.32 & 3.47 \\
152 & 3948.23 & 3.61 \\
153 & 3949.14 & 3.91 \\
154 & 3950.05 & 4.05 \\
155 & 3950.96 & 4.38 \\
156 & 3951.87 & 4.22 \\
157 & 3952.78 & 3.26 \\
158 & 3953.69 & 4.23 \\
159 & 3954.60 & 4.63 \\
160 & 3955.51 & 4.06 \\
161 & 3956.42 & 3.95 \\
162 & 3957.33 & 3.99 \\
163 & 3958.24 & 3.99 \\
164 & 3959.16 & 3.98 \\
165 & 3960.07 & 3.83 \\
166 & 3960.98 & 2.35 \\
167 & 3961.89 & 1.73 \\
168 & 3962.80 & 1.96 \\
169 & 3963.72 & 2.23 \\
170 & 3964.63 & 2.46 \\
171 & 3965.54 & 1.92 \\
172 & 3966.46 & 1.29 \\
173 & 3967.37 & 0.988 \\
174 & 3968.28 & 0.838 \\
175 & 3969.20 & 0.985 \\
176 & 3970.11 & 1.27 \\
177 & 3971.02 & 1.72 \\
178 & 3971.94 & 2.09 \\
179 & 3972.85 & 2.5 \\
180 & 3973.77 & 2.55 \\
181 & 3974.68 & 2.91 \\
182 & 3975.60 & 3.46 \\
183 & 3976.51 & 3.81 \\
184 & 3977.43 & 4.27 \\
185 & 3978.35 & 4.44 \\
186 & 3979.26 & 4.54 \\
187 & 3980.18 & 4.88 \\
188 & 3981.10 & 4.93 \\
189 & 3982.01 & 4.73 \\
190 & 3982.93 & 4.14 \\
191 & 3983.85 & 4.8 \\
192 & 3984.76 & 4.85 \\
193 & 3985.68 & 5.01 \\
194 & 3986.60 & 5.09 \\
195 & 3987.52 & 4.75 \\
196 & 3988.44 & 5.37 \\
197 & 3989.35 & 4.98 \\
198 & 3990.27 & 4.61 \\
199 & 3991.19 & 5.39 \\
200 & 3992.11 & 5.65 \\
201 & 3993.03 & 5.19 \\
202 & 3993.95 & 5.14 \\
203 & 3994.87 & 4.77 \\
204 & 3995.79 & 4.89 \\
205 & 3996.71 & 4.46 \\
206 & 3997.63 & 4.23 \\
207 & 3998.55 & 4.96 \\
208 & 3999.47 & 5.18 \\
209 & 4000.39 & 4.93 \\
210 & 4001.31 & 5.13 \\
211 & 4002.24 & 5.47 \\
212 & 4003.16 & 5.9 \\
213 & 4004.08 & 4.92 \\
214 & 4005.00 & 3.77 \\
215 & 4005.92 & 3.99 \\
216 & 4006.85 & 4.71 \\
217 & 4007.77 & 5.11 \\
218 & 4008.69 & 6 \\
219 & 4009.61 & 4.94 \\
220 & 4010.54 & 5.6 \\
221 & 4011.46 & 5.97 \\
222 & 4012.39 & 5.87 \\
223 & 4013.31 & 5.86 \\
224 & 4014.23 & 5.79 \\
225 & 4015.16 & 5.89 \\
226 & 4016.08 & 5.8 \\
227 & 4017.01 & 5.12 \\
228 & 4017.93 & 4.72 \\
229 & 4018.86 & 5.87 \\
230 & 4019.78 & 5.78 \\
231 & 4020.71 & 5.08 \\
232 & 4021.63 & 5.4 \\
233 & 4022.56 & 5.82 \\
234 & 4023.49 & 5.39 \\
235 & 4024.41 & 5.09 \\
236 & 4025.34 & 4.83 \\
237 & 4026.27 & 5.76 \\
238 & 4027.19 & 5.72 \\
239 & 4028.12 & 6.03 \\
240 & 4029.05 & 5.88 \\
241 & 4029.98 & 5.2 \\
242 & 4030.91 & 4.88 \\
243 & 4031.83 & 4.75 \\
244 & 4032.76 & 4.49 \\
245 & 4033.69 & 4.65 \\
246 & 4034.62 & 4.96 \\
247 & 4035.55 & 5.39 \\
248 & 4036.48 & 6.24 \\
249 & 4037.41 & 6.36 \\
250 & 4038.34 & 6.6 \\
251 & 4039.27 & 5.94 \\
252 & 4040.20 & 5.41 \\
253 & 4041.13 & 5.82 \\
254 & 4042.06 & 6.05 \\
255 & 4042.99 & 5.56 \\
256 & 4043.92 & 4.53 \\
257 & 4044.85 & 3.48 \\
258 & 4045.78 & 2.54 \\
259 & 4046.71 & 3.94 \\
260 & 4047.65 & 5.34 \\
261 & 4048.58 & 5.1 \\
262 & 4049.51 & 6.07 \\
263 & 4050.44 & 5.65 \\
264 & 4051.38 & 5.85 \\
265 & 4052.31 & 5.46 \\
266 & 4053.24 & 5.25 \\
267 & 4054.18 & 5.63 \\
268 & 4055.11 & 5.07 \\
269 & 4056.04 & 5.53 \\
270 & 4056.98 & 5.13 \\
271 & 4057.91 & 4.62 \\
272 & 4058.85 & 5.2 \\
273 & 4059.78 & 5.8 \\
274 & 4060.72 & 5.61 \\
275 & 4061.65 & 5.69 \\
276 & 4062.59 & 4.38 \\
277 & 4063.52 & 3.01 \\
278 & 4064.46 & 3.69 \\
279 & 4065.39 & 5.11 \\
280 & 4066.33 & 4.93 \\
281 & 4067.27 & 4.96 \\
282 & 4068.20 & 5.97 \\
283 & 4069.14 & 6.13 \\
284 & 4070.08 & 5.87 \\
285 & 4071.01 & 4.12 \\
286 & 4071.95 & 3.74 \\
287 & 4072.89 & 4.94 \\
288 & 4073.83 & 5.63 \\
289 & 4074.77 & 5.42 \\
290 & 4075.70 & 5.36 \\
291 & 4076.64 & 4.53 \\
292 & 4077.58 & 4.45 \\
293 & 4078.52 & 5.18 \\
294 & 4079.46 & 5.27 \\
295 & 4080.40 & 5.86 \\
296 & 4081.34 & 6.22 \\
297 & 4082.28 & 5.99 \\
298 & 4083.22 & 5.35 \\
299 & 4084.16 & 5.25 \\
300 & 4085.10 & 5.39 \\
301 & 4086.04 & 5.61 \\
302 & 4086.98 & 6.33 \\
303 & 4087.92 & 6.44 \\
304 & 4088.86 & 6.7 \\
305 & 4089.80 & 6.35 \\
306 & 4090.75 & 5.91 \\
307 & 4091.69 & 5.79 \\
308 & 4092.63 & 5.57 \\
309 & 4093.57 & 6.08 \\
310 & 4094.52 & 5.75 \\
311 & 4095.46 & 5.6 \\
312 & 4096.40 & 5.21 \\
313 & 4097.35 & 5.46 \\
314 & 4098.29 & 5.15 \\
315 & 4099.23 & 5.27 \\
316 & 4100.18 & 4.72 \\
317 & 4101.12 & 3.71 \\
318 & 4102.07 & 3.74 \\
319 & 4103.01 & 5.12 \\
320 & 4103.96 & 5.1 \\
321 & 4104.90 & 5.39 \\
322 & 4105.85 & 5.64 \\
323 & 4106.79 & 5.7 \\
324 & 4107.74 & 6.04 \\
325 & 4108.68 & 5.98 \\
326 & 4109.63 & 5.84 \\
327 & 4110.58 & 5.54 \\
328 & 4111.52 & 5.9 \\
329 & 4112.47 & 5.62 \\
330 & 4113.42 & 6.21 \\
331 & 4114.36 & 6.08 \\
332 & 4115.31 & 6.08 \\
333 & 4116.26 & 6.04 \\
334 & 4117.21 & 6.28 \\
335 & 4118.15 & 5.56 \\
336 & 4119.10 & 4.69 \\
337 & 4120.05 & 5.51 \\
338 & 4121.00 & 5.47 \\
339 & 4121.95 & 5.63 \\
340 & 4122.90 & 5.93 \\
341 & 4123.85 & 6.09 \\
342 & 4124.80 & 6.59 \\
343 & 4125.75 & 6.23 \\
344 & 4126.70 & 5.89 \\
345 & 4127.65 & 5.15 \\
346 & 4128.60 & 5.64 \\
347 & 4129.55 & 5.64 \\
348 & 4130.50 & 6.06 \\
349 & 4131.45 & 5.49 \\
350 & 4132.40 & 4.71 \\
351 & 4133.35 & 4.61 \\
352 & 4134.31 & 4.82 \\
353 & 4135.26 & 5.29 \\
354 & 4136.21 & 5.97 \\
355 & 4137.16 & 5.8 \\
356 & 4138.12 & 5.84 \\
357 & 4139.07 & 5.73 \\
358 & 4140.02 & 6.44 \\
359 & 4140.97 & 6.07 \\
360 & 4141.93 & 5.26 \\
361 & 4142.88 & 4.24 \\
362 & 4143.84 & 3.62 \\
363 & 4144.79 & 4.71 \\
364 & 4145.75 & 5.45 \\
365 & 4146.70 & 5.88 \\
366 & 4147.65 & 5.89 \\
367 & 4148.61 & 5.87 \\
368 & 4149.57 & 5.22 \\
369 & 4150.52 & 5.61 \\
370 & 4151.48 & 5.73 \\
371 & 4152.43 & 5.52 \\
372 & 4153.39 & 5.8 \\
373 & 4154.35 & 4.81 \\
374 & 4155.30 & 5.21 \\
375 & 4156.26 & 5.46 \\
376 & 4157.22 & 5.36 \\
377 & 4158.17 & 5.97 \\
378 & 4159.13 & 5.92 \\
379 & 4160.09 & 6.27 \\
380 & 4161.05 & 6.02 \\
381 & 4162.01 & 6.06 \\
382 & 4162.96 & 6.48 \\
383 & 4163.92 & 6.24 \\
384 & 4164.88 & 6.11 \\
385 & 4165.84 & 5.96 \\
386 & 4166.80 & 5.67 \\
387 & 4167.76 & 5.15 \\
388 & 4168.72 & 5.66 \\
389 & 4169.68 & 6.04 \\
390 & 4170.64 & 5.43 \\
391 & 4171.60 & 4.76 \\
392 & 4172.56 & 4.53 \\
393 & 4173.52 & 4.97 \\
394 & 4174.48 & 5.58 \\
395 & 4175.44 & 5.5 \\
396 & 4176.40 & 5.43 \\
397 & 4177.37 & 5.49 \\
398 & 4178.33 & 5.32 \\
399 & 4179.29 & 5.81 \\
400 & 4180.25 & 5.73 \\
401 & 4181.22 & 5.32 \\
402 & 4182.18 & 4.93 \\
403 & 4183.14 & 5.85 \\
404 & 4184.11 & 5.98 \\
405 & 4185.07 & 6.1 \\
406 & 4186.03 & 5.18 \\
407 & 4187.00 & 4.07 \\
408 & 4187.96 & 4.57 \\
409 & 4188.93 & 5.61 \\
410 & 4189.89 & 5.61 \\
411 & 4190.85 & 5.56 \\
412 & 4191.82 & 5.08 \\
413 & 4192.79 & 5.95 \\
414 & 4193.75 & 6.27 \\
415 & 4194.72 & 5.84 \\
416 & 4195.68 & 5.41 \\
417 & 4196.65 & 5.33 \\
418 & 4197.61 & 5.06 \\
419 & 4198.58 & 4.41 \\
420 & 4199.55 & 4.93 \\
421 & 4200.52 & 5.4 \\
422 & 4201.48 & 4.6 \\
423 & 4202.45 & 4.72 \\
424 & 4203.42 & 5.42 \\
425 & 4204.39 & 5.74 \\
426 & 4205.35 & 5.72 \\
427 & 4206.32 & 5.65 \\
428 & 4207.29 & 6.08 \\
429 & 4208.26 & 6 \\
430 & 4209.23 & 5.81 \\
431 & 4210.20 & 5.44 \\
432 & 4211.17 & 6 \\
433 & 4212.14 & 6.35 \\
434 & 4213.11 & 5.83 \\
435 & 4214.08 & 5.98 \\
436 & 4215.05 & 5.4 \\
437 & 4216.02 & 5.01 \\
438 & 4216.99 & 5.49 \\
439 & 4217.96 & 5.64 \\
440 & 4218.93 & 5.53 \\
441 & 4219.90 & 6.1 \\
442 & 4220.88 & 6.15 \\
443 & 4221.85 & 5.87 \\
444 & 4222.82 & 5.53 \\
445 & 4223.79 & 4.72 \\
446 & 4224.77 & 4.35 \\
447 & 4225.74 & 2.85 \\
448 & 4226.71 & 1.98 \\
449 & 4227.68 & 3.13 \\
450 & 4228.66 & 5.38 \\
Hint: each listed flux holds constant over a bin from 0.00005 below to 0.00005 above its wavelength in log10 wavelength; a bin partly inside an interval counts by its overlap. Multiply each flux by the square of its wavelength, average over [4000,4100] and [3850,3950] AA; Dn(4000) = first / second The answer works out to 1.8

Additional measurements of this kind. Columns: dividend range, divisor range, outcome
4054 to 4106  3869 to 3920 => 1.63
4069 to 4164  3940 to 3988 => 1.79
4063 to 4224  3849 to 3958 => 1.95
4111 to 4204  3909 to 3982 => 2.06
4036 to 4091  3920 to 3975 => 2.20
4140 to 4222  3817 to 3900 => 2.18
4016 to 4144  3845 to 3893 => 1.85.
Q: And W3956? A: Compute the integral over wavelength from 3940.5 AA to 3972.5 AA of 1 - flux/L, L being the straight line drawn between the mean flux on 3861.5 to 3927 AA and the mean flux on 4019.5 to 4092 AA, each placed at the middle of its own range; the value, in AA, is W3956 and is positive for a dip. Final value 9.7 AA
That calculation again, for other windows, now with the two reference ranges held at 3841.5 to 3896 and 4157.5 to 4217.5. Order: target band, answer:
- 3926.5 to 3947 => 9.72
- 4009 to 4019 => -2.92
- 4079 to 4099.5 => -3.83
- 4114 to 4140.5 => -2.94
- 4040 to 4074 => -3.08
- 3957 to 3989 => 6.07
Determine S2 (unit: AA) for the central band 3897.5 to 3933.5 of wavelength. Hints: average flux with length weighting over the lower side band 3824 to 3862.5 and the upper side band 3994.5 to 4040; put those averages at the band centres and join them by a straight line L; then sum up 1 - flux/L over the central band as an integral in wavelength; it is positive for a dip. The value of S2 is 4.5 AA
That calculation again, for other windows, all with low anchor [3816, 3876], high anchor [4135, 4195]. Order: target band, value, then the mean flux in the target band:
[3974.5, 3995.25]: -3.69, 4.71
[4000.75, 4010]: -1.83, 4.99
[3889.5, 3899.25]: -2.04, 3.89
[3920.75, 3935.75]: 6.57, 1.96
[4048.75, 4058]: -1.76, 5.45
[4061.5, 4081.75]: -1.15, 5.01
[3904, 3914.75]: -1.97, 3.97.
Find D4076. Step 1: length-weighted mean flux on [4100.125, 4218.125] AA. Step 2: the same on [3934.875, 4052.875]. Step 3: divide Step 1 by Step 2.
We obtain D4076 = 1.28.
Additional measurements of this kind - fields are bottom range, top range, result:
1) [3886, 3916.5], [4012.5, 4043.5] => 1.49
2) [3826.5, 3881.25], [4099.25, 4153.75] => 1.91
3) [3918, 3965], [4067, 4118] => 1.99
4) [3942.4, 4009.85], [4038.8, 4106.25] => 1.35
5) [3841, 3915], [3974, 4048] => 1.47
